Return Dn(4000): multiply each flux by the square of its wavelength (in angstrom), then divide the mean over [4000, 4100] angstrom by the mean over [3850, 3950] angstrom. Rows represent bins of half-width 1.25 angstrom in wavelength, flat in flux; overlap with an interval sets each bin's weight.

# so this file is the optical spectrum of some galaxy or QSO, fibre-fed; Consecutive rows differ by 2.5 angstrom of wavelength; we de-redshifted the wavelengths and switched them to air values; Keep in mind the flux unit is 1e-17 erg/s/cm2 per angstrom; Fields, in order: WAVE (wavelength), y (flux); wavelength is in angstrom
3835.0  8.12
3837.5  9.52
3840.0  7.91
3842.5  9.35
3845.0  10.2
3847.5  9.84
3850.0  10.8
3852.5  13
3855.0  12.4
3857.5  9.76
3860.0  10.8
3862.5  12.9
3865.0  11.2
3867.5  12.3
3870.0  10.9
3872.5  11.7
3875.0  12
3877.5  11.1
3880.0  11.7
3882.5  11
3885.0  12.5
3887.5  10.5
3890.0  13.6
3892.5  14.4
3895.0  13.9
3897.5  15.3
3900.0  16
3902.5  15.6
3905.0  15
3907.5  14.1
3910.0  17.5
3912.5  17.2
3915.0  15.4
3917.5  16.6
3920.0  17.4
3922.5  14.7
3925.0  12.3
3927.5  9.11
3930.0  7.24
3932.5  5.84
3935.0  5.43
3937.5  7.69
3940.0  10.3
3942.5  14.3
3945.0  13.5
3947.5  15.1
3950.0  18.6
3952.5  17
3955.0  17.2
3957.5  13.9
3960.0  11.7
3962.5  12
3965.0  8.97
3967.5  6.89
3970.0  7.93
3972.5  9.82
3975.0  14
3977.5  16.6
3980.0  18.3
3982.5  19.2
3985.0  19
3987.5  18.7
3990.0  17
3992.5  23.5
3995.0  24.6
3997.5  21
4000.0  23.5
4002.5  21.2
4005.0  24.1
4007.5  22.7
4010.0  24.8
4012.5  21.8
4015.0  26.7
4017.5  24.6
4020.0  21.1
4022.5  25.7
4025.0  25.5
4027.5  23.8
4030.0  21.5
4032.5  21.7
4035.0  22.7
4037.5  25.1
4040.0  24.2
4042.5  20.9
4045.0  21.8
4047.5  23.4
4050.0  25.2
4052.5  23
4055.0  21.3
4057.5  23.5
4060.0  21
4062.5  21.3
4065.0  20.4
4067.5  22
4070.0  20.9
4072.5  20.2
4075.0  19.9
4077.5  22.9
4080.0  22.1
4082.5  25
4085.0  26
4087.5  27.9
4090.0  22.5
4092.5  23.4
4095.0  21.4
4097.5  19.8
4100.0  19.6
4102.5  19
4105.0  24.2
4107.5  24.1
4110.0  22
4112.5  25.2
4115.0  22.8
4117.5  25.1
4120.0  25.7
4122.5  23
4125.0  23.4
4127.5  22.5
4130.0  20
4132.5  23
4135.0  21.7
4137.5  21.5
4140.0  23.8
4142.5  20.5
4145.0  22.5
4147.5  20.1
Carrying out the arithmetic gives 1.95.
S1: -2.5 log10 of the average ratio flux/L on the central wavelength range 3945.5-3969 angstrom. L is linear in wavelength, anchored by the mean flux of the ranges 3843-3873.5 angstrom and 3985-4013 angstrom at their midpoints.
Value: 0.36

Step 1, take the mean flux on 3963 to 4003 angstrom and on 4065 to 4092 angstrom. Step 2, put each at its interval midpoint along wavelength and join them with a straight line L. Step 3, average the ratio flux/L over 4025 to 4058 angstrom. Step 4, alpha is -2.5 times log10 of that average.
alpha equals -0.129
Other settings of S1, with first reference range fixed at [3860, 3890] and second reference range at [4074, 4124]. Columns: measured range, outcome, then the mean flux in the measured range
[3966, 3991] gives 0.163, 14.7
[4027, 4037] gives -0.147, 22.5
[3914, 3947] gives 0.238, 11.6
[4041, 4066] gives -0.074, 22.2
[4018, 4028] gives -0.245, 24.1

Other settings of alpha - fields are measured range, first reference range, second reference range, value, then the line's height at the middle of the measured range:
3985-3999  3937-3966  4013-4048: -0.121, 18.6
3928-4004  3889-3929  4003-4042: 0.316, 19.3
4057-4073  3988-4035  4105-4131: 0.094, 23.2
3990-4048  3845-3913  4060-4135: -0.215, 19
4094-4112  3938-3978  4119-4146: -0.038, 20.8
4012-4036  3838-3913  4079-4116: -0.207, 19.5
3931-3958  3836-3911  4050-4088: 0.268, 15.9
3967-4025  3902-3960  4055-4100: -0.141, 17.4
